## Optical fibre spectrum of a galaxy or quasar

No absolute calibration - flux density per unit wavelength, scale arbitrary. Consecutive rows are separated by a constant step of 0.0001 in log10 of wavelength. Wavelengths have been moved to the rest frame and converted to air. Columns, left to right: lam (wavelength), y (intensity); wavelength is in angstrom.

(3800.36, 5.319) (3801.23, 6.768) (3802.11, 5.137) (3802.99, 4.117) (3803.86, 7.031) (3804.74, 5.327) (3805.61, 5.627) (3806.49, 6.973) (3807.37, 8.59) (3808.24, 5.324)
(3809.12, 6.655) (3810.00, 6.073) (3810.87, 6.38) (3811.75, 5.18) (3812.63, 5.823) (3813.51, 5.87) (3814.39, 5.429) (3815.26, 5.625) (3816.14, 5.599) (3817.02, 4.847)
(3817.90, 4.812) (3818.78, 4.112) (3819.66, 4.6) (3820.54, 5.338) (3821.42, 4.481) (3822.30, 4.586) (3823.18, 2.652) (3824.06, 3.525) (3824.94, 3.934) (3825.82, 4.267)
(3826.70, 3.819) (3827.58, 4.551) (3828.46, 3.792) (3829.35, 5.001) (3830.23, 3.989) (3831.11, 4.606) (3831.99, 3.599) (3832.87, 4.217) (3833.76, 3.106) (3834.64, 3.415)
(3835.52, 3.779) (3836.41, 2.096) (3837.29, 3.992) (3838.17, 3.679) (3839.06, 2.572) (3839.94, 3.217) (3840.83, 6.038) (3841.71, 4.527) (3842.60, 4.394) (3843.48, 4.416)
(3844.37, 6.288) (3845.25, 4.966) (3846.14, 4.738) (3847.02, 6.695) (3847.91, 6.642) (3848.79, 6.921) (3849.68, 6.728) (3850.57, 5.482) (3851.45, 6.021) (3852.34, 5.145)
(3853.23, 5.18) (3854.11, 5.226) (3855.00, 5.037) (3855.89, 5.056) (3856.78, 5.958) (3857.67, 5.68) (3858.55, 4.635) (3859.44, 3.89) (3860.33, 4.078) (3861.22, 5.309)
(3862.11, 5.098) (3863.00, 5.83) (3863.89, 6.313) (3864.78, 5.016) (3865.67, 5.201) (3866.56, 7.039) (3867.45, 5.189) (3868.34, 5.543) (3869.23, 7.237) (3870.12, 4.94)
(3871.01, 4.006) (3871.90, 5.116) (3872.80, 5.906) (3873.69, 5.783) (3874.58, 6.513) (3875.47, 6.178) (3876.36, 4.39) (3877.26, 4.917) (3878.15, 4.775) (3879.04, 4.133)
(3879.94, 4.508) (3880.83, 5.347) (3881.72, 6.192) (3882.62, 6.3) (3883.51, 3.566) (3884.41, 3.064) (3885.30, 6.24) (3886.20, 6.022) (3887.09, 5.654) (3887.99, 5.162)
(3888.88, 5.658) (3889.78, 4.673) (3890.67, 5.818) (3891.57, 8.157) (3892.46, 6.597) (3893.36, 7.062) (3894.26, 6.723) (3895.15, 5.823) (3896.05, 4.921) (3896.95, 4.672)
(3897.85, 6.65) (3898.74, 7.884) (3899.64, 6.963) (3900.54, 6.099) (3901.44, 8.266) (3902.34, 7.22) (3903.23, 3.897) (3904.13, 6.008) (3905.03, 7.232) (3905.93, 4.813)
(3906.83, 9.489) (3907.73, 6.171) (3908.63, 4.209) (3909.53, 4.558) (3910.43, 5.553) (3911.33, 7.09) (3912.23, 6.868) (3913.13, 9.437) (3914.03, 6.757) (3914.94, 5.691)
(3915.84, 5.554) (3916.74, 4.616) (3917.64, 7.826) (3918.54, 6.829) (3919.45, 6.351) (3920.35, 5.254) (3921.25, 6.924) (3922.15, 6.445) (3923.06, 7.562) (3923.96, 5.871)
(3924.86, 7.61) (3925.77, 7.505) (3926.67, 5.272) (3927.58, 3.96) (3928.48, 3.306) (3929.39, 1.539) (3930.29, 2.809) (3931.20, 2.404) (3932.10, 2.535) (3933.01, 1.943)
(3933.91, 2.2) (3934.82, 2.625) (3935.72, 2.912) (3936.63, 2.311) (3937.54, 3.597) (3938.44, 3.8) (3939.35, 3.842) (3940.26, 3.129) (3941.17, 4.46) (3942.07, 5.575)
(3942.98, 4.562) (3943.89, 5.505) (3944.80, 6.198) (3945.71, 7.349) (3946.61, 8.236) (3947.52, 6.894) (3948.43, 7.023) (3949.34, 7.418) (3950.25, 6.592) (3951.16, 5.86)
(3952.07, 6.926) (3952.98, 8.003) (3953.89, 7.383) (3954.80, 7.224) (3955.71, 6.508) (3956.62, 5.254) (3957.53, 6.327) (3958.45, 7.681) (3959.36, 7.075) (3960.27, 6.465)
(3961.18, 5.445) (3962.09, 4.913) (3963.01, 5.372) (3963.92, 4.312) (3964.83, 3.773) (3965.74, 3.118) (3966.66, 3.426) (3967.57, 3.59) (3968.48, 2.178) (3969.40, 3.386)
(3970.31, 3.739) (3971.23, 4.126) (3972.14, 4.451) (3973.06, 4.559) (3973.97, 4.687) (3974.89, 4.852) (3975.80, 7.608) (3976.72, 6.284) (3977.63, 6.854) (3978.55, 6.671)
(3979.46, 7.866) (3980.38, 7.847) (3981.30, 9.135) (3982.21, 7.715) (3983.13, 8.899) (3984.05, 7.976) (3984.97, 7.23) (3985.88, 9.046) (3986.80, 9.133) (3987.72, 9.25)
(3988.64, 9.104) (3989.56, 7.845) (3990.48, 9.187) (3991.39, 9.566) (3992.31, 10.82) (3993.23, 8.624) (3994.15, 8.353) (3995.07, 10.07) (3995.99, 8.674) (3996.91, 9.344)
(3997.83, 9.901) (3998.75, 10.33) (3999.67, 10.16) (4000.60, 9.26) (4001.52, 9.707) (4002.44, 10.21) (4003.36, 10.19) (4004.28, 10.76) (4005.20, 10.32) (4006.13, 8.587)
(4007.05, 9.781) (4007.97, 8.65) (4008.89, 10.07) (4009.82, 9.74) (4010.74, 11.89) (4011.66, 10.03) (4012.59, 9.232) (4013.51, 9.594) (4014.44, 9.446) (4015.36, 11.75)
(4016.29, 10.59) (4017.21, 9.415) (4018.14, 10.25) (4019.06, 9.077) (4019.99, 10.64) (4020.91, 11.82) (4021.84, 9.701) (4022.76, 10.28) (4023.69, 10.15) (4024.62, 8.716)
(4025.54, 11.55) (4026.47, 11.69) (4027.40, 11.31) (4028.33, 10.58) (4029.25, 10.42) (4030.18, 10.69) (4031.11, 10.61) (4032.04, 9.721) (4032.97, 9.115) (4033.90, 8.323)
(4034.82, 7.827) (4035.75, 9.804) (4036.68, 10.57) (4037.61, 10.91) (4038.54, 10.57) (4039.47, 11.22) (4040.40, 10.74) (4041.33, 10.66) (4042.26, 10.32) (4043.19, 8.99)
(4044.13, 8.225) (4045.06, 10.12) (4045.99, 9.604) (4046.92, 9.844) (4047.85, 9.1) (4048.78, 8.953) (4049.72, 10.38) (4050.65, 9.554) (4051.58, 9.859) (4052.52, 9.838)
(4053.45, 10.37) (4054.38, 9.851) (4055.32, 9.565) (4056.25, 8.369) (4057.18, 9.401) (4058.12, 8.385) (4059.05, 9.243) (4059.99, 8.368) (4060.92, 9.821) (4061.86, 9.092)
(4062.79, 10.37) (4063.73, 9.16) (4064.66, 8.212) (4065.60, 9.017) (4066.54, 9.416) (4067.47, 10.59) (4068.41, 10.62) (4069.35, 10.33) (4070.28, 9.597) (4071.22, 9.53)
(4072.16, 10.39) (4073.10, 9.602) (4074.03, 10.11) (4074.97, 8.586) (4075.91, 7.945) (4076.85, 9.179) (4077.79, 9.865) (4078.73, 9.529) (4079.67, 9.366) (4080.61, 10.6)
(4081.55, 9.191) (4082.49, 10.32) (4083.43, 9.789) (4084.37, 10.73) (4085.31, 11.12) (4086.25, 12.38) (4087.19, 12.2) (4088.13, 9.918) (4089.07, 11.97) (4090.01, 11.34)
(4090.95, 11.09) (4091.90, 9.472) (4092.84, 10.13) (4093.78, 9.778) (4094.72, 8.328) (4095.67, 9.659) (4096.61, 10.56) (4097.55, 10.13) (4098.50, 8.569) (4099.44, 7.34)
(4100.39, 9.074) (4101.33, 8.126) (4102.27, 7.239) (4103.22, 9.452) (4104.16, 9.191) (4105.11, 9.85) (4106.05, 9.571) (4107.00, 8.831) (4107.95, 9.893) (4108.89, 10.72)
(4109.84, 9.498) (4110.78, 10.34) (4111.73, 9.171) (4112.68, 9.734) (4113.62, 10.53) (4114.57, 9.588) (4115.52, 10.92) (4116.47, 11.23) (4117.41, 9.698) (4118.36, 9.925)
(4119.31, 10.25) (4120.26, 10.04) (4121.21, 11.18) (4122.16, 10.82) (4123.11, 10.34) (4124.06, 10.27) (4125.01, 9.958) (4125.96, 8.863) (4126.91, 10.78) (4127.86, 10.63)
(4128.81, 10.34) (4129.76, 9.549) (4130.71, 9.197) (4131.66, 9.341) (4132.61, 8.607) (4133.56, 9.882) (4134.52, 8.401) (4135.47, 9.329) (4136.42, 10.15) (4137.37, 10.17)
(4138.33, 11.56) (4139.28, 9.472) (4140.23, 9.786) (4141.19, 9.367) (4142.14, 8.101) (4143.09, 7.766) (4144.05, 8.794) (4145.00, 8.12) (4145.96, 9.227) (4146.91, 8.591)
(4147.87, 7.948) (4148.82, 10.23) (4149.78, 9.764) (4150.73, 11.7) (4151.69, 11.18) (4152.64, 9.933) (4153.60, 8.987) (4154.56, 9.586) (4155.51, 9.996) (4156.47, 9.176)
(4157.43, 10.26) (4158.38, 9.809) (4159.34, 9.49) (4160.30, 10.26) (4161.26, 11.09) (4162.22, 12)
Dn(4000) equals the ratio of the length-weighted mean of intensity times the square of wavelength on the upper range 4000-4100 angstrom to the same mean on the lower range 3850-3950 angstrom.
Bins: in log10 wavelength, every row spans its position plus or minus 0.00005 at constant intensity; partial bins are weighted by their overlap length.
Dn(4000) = 1.9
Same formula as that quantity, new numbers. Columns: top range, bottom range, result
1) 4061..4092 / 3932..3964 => 1.97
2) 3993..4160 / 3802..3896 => 2.12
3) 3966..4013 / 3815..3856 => 1.89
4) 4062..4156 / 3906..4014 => 1.57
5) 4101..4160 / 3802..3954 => 2.06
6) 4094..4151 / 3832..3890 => 2.15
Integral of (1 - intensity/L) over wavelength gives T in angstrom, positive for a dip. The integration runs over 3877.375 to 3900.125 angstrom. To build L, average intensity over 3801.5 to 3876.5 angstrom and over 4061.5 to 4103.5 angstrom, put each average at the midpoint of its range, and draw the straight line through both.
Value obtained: 1.4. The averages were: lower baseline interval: 5.09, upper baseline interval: 9.76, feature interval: 5.69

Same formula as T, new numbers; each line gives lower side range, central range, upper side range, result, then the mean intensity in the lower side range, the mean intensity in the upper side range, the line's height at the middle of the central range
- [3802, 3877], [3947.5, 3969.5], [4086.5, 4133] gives 4.5 angstrom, 5.08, 9.88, 7.19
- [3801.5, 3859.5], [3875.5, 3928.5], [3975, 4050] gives 6.1 angstrom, 4.97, 9.55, 6.77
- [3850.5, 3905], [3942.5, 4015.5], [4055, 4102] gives 2.0 angstrom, 5.6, 9.7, 7.67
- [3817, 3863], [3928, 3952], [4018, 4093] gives 9.1 angstrom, 4.64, 9.95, 7.1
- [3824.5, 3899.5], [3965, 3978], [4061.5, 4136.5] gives 5.1 angstrom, 5.16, 9.82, 7.31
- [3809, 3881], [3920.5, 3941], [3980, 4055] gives 8.9 angstrom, 4.96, 9.75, 7.34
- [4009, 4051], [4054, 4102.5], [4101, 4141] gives 1.3 angstrom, 10.1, 9.82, 9.94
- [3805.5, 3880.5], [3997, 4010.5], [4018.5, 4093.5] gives -1.7 angstrom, 5.04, 9.95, 8.74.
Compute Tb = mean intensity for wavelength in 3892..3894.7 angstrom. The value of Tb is 6.8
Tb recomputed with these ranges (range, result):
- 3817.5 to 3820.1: 4.5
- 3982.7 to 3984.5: 8.42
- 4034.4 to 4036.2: 8.83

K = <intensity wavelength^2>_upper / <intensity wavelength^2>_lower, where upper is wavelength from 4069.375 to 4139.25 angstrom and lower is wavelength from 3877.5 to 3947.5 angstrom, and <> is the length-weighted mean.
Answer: 2.0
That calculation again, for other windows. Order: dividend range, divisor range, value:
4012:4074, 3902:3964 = 1.86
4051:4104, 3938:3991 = 1.65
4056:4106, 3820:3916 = 2.01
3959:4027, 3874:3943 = 1.59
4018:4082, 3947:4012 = 1.35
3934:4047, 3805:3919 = 1.57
